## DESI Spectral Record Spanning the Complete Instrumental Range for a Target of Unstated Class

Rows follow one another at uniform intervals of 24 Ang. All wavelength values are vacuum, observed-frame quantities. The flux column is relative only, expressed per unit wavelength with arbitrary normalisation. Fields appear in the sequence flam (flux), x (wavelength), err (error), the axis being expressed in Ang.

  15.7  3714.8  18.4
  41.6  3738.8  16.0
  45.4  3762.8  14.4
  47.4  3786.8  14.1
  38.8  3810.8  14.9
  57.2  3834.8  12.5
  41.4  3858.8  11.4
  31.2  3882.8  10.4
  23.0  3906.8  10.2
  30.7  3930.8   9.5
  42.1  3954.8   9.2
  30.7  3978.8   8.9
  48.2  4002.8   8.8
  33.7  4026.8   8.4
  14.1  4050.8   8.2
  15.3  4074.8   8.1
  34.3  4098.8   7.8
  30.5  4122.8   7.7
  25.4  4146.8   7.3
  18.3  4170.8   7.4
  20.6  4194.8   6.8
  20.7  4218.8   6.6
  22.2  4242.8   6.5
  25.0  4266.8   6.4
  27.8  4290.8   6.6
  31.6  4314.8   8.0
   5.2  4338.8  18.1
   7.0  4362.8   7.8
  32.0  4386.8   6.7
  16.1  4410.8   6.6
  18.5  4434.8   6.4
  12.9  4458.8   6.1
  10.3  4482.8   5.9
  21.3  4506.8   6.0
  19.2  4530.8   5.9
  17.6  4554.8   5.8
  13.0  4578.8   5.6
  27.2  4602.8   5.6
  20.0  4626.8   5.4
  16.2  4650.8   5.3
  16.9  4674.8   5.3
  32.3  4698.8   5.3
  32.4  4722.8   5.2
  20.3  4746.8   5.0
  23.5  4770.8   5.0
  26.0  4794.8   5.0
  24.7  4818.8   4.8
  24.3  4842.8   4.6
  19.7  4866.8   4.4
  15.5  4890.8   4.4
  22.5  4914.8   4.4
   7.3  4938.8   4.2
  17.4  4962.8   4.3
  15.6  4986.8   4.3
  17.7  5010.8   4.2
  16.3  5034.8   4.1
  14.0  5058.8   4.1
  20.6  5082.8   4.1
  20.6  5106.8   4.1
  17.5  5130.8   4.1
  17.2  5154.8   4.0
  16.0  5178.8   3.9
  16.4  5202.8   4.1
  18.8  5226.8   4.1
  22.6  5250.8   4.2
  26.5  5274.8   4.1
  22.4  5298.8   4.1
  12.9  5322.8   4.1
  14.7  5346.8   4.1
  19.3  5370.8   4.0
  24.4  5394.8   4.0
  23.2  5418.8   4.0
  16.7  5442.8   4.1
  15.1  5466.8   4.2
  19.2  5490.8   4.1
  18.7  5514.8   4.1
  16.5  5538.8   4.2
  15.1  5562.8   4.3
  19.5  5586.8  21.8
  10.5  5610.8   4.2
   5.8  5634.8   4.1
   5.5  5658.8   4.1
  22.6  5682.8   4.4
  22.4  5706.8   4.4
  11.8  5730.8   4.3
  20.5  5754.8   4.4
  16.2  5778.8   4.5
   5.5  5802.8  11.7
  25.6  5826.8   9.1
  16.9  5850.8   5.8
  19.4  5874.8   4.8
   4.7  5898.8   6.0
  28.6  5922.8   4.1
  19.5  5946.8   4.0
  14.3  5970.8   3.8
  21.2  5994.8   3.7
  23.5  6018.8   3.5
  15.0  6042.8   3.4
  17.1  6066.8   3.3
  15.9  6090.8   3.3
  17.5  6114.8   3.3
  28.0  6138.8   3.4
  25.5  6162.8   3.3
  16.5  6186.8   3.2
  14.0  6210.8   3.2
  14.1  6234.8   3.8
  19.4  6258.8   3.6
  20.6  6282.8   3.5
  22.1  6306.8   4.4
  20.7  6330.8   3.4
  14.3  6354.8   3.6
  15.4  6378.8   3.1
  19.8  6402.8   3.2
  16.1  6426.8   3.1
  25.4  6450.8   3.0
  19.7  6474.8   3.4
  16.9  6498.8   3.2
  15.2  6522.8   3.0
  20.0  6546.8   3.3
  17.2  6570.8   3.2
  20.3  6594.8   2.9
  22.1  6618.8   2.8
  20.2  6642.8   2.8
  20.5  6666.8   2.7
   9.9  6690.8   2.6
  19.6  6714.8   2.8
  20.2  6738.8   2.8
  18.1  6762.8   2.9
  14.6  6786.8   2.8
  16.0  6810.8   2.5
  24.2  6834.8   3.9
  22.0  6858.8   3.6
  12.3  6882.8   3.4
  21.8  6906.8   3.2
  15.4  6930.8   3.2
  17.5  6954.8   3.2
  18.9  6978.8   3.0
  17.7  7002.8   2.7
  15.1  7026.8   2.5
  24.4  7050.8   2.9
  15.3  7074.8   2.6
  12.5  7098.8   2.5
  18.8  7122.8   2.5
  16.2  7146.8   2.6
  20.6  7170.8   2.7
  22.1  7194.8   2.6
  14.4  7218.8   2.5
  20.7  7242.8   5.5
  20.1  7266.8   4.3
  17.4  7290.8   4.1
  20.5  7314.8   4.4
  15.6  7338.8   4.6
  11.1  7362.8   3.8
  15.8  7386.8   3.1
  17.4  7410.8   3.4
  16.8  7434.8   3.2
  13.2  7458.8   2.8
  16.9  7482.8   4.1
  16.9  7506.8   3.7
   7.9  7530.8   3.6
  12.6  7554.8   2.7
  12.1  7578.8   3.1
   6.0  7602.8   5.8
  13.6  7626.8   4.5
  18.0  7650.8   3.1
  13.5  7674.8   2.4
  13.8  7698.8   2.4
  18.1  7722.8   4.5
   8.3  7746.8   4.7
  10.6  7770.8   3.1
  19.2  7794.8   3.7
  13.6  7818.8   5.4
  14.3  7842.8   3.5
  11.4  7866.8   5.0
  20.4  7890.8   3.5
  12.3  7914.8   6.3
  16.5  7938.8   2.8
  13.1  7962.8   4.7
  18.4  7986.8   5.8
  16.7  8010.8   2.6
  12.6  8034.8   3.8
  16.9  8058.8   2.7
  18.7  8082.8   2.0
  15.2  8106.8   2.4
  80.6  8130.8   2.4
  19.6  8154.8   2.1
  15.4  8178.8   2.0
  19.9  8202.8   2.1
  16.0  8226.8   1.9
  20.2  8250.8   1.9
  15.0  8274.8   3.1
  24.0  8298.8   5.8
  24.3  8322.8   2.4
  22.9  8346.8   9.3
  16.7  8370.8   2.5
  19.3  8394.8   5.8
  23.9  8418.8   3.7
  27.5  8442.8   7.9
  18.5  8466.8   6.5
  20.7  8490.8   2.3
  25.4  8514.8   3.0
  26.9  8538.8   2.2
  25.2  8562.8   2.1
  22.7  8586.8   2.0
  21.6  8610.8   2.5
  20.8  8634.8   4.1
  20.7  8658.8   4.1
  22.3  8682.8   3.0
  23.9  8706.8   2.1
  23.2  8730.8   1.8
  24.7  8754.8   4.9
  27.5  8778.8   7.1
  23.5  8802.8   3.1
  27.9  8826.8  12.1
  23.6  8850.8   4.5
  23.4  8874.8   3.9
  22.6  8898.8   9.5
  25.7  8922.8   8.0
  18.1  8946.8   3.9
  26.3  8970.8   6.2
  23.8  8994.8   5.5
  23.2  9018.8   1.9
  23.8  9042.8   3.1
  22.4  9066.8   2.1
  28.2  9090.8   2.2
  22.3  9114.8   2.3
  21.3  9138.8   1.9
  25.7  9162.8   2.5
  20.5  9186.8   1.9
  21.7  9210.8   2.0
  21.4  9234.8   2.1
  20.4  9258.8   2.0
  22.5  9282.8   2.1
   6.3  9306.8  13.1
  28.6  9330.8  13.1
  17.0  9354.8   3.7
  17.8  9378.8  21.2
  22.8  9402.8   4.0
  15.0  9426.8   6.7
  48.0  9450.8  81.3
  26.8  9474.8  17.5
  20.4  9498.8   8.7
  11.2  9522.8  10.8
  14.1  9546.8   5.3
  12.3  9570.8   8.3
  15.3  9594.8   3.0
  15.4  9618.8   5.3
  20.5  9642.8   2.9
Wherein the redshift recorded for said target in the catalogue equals 1.18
